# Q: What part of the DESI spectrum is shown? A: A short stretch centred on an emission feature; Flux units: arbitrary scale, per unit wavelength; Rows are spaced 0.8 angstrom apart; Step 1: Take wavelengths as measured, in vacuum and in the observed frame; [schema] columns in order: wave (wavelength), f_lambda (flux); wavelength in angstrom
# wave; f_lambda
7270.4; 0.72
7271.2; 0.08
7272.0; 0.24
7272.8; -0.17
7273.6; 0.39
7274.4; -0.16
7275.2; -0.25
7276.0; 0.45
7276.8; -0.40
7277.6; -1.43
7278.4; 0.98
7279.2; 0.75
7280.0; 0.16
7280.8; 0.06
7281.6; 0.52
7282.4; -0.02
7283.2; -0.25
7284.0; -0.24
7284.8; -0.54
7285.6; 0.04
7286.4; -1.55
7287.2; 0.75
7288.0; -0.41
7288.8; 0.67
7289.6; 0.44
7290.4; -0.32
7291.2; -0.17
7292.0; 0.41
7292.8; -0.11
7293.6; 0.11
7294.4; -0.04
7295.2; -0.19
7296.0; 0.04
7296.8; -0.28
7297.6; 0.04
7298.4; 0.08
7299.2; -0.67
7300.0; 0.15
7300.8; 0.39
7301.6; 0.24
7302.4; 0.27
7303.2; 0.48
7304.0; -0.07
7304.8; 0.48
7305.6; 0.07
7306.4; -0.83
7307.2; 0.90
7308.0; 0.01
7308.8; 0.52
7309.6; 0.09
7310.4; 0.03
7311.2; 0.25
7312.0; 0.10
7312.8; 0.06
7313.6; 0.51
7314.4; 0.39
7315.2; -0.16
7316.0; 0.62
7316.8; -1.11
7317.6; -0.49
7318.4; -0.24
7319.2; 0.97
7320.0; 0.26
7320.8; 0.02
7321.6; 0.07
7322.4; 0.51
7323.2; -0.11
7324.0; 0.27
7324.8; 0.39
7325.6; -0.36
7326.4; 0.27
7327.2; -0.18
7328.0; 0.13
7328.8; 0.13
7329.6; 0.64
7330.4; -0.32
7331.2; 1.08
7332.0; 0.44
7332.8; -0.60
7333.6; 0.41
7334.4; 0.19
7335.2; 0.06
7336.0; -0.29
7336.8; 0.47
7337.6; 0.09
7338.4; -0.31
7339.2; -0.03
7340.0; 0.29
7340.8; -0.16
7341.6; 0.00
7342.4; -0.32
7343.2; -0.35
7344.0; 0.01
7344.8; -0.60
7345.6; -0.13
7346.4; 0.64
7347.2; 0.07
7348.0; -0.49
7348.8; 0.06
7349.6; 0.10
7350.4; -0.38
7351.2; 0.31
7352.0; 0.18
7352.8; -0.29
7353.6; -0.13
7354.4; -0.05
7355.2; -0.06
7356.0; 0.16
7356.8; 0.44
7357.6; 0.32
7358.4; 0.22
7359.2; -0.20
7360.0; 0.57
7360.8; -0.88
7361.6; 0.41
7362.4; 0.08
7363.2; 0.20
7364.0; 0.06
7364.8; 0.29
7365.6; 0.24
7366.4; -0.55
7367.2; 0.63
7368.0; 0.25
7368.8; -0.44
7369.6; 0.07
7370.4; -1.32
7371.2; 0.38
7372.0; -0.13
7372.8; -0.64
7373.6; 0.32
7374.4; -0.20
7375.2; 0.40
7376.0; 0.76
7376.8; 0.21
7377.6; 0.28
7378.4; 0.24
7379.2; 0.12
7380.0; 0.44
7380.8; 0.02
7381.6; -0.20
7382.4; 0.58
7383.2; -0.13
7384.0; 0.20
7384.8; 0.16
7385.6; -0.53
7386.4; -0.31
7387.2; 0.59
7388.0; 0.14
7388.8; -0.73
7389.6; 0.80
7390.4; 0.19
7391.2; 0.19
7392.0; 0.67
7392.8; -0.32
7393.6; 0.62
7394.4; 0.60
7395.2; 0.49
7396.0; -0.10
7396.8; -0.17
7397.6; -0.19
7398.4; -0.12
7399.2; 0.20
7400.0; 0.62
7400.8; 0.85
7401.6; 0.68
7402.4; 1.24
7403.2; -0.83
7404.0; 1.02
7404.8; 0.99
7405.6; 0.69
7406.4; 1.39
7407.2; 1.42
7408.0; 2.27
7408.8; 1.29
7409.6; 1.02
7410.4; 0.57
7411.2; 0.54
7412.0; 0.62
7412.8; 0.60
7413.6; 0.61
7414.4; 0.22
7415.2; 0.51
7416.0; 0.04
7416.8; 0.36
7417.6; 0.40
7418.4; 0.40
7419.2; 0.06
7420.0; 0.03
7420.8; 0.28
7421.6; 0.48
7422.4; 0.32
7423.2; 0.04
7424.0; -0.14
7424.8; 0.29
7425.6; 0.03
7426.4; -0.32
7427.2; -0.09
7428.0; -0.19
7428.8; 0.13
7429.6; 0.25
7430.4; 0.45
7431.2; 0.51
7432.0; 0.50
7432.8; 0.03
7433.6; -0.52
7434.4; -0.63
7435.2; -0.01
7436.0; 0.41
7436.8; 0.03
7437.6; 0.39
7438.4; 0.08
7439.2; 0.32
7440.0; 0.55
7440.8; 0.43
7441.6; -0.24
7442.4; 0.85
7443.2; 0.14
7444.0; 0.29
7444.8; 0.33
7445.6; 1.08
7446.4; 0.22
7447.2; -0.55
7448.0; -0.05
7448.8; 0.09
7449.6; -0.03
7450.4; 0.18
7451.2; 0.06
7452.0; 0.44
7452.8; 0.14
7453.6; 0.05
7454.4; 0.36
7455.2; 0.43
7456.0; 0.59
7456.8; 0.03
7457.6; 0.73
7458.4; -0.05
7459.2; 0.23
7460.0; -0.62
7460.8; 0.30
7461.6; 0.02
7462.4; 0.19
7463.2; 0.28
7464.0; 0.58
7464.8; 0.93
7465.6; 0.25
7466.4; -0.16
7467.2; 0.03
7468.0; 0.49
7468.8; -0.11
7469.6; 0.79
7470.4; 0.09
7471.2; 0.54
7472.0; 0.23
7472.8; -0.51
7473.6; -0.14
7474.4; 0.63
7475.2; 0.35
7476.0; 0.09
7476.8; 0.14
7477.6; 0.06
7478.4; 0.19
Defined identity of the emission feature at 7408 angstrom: [O II]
